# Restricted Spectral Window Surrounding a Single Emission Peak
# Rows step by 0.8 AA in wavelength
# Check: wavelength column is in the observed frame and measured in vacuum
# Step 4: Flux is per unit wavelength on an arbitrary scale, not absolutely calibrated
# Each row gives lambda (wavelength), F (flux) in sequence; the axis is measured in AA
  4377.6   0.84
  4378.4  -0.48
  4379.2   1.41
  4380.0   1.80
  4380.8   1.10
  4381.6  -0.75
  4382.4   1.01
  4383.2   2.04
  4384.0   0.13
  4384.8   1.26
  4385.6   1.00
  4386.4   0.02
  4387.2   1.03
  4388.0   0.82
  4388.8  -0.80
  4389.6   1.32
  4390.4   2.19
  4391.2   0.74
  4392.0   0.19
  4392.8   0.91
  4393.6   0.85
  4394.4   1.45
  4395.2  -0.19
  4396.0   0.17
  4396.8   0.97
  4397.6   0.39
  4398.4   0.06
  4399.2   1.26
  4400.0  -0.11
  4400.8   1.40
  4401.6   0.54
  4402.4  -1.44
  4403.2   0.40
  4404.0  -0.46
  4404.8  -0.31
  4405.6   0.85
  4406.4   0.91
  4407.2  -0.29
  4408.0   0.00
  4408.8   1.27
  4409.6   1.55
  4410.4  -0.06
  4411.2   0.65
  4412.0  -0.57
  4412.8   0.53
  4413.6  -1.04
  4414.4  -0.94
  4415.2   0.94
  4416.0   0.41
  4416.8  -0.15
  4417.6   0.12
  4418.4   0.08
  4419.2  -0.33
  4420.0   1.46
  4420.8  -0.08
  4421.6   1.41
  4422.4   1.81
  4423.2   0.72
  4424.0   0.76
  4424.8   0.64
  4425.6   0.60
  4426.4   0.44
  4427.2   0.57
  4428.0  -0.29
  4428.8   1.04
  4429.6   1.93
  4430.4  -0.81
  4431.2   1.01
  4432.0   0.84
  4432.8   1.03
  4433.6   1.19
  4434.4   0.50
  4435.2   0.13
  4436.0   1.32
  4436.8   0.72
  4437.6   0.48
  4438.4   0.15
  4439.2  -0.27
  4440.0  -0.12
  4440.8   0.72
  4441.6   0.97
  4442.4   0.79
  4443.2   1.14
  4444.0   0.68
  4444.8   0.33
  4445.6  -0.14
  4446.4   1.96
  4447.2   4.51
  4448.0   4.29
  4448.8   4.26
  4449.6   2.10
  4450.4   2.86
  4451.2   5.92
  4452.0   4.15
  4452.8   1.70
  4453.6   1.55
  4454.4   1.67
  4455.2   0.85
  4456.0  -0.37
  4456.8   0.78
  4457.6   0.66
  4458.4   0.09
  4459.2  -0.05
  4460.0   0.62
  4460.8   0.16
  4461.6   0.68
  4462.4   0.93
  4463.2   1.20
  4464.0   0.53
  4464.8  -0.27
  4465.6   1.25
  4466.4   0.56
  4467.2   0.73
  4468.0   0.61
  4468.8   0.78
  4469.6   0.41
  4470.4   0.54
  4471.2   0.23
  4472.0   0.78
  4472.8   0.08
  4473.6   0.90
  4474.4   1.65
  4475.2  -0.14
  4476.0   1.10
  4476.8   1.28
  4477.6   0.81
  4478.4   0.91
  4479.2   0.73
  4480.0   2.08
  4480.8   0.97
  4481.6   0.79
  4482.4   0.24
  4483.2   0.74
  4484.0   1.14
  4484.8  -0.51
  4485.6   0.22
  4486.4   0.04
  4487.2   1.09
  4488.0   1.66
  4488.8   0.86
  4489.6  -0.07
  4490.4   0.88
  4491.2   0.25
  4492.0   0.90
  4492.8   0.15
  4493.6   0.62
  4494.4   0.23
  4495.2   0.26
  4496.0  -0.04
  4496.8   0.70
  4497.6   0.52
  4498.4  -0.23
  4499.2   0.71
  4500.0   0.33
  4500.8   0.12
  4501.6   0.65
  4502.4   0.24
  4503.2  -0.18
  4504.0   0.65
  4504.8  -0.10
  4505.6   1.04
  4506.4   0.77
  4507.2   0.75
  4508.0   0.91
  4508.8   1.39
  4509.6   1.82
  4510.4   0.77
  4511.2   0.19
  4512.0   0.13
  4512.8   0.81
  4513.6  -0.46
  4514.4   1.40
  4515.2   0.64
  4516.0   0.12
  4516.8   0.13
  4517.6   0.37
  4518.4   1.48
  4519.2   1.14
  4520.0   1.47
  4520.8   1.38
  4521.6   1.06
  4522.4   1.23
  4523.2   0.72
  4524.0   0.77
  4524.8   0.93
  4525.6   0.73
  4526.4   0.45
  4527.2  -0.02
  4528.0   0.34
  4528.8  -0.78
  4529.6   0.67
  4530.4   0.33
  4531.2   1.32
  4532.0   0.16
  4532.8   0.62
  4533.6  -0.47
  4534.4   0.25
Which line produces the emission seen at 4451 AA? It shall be [O II]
